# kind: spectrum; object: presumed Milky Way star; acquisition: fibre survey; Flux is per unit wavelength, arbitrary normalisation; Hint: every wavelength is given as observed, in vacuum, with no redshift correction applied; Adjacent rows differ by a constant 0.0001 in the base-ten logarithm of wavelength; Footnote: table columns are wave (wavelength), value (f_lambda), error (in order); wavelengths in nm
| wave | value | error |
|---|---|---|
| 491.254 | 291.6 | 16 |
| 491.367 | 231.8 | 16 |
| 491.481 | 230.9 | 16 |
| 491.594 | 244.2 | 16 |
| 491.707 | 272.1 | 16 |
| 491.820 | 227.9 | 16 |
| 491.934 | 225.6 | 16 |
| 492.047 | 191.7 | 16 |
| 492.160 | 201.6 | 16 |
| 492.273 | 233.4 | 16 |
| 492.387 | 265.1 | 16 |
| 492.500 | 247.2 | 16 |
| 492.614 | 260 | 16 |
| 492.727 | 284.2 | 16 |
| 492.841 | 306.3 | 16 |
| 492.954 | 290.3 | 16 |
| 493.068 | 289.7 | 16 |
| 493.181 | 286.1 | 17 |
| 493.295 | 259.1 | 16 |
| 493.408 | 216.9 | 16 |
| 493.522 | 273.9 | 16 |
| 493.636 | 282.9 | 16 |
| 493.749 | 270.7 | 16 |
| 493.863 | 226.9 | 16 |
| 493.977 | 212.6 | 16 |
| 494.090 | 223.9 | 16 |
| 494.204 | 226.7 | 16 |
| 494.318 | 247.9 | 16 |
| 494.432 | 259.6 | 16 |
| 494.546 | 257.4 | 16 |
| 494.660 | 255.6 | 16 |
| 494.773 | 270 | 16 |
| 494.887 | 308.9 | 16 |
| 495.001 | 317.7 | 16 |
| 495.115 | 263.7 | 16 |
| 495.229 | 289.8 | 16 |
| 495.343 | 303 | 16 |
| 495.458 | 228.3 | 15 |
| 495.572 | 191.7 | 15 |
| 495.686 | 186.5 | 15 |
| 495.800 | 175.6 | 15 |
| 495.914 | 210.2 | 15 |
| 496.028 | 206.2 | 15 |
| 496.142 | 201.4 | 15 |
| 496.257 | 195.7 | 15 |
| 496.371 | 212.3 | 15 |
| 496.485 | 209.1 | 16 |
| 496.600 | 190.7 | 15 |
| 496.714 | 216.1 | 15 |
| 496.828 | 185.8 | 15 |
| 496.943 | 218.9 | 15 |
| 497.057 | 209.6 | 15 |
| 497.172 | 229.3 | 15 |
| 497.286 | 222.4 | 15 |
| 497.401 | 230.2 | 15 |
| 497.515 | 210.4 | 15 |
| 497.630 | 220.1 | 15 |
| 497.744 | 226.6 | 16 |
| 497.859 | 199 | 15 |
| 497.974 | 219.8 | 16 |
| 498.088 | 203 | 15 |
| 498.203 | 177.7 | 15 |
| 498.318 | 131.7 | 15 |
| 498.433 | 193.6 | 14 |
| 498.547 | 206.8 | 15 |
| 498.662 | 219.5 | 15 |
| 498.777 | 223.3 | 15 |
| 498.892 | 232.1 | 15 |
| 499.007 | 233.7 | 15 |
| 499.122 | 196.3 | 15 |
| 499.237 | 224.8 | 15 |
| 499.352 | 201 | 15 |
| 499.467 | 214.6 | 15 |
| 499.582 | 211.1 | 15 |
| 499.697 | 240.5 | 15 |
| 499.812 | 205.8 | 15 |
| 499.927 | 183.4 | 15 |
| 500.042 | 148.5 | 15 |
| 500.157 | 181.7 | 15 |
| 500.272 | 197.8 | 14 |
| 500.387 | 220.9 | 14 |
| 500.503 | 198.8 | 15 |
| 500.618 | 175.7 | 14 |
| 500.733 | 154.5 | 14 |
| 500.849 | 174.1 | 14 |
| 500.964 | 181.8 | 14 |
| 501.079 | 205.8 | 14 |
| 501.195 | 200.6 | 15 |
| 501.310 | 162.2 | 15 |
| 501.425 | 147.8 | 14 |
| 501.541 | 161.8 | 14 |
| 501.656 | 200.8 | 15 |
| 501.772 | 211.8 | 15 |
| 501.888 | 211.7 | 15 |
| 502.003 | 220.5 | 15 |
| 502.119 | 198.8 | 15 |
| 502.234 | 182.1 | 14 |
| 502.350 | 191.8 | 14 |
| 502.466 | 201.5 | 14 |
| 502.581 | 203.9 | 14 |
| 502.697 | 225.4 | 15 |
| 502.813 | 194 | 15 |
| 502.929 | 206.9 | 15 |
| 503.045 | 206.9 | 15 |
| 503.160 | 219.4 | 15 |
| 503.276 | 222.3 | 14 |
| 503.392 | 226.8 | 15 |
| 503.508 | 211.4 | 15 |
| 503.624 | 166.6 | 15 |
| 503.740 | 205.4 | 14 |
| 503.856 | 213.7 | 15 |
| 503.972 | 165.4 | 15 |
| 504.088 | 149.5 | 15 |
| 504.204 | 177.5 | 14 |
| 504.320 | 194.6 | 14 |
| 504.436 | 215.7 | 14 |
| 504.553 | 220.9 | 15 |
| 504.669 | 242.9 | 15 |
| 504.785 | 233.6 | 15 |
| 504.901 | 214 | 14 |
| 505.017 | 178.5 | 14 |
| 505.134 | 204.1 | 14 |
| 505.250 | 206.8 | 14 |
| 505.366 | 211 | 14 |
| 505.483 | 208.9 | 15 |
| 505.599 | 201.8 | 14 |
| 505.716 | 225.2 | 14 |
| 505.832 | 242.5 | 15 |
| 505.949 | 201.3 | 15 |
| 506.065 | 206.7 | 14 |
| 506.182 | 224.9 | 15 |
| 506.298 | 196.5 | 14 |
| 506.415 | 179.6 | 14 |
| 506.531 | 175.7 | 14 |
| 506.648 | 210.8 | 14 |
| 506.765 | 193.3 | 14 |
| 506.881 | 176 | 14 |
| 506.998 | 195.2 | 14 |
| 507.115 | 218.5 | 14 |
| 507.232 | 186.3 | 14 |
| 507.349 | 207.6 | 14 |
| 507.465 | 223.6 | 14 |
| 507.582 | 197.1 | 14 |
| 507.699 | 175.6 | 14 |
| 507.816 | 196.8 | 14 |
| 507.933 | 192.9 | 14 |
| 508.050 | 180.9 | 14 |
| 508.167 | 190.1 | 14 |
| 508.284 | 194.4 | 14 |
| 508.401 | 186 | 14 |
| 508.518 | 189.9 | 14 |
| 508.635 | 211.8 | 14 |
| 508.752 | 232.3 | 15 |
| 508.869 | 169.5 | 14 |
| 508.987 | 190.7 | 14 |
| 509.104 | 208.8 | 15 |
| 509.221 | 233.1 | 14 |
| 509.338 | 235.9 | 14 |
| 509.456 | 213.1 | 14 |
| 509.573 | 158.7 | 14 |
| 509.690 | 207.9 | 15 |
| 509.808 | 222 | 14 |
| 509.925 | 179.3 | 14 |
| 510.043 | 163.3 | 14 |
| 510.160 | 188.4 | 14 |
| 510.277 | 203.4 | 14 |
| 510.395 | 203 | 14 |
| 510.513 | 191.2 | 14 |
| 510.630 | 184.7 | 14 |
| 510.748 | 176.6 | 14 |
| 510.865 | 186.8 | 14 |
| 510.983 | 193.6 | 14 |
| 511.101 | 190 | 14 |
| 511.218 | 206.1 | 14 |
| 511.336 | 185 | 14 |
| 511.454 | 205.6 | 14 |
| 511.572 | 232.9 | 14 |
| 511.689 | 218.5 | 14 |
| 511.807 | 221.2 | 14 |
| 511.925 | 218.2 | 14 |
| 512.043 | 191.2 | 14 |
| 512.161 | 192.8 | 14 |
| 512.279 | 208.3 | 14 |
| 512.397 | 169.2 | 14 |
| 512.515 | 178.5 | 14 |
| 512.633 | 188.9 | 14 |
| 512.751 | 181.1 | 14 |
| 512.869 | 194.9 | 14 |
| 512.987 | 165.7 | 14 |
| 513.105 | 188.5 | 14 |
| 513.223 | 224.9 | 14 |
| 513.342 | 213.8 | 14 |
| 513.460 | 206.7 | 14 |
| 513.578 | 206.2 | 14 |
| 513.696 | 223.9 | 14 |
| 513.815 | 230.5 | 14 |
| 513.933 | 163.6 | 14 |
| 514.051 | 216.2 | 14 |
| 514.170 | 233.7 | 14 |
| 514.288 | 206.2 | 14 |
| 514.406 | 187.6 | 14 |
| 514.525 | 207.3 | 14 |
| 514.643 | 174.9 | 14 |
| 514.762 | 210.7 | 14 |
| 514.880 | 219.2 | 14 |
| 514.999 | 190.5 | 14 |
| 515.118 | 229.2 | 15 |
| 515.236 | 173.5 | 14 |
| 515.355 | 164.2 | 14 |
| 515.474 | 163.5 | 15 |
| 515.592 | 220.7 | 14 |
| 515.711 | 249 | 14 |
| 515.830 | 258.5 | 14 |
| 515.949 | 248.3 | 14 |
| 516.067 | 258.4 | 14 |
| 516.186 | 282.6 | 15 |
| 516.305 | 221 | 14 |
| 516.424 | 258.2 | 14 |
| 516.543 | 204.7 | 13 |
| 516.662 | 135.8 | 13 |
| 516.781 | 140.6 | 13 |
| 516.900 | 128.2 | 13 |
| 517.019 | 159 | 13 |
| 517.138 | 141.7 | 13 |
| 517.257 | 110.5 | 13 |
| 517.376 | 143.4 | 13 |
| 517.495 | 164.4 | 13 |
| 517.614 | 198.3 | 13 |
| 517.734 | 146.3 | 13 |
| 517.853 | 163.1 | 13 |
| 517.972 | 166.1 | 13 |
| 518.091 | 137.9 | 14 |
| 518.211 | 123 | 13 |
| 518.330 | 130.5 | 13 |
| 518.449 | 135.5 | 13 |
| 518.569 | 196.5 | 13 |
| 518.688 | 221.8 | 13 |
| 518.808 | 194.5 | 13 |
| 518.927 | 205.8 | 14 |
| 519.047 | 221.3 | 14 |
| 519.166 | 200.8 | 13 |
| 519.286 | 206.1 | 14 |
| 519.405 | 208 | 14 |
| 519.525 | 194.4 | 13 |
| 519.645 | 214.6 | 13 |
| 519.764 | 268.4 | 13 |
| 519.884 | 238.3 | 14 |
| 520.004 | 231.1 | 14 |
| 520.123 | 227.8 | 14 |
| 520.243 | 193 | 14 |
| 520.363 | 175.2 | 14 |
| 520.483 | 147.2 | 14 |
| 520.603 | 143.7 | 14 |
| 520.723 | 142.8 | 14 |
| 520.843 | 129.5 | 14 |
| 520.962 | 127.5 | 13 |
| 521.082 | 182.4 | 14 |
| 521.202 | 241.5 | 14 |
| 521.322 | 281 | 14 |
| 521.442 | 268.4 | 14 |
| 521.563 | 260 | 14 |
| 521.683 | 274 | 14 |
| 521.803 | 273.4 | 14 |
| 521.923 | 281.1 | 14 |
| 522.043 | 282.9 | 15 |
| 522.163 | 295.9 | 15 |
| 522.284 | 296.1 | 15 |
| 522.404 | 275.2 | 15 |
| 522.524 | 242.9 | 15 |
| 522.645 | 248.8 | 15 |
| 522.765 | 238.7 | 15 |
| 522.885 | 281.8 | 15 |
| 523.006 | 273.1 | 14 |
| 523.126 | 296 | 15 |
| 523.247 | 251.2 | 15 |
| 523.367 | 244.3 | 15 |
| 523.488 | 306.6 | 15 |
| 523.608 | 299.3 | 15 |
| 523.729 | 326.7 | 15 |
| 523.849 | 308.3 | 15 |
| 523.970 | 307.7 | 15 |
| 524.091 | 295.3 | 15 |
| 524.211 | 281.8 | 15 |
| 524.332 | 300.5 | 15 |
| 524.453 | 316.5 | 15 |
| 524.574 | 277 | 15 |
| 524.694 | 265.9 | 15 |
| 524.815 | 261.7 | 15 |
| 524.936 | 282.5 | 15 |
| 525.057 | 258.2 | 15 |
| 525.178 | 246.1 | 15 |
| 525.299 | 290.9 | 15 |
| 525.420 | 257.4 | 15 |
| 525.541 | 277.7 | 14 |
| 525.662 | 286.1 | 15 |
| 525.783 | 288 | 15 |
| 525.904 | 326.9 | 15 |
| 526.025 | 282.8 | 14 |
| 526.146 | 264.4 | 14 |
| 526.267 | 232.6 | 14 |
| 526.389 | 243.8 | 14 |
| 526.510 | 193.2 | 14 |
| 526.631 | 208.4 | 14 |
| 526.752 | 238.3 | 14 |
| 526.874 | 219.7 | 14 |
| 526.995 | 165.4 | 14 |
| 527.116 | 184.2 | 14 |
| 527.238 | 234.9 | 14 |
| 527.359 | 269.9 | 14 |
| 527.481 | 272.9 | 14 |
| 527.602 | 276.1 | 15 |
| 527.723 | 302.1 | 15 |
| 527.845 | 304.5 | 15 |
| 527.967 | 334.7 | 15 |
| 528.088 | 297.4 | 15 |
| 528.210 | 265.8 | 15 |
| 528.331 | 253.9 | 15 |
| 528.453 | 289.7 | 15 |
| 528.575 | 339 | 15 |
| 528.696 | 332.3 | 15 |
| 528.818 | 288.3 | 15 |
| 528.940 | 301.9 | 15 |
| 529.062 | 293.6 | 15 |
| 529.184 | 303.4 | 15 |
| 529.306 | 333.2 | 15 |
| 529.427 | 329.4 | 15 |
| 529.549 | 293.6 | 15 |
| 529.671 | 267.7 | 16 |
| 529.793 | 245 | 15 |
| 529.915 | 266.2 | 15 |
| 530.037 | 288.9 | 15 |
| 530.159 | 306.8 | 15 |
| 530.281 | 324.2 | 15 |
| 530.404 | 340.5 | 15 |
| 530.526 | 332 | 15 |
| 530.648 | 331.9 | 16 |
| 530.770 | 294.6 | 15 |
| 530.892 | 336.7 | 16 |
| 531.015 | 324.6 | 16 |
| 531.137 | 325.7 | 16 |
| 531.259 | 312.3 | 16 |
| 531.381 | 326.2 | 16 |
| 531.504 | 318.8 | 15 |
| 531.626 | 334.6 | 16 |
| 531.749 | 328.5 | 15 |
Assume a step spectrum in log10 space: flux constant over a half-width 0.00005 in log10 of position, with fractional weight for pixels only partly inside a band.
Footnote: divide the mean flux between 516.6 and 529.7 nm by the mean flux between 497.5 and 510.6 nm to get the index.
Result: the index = 1.2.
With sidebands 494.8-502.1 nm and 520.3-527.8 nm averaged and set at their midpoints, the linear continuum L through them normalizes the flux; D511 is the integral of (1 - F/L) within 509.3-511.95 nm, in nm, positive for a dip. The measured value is 0.37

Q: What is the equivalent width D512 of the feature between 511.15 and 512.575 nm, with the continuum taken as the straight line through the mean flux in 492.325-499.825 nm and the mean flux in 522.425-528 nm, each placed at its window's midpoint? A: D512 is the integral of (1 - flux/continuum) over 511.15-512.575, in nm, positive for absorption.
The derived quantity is 0.28 nm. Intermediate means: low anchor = 232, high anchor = 268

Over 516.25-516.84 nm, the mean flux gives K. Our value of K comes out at 192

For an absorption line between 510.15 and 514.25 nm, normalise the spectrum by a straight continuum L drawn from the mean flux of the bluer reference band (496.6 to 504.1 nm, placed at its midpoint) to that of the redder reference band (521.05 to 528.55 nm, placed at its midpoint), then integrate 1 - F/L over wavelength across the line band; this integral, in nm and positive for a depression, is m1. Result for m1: 0.60 nm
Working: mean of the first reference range 201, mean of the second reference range 270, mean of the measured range 200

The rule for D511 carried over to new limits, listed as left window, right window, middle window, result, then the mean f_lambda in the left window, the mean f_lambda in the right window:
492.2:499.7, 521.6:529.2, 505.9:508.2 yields 0.48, 232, 275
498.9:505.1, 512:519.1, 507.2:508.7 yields 0.00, 199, 191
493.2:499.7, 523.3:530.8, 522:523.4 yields 0.02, 226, 281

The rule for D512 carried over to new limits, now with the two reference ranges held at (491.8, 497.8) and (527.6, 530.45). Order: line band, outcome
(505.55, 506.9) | 0.29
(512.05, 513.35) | 0.38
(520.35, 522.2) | 0.43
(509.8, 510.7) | 0.26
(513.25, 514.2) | 0.21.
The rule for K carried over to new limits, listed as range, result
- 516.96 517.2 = 150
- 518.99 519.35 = 210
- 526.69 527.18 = 202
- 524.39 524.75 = 287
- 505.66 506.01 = 223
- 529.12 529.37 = 319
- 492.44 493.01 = 278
